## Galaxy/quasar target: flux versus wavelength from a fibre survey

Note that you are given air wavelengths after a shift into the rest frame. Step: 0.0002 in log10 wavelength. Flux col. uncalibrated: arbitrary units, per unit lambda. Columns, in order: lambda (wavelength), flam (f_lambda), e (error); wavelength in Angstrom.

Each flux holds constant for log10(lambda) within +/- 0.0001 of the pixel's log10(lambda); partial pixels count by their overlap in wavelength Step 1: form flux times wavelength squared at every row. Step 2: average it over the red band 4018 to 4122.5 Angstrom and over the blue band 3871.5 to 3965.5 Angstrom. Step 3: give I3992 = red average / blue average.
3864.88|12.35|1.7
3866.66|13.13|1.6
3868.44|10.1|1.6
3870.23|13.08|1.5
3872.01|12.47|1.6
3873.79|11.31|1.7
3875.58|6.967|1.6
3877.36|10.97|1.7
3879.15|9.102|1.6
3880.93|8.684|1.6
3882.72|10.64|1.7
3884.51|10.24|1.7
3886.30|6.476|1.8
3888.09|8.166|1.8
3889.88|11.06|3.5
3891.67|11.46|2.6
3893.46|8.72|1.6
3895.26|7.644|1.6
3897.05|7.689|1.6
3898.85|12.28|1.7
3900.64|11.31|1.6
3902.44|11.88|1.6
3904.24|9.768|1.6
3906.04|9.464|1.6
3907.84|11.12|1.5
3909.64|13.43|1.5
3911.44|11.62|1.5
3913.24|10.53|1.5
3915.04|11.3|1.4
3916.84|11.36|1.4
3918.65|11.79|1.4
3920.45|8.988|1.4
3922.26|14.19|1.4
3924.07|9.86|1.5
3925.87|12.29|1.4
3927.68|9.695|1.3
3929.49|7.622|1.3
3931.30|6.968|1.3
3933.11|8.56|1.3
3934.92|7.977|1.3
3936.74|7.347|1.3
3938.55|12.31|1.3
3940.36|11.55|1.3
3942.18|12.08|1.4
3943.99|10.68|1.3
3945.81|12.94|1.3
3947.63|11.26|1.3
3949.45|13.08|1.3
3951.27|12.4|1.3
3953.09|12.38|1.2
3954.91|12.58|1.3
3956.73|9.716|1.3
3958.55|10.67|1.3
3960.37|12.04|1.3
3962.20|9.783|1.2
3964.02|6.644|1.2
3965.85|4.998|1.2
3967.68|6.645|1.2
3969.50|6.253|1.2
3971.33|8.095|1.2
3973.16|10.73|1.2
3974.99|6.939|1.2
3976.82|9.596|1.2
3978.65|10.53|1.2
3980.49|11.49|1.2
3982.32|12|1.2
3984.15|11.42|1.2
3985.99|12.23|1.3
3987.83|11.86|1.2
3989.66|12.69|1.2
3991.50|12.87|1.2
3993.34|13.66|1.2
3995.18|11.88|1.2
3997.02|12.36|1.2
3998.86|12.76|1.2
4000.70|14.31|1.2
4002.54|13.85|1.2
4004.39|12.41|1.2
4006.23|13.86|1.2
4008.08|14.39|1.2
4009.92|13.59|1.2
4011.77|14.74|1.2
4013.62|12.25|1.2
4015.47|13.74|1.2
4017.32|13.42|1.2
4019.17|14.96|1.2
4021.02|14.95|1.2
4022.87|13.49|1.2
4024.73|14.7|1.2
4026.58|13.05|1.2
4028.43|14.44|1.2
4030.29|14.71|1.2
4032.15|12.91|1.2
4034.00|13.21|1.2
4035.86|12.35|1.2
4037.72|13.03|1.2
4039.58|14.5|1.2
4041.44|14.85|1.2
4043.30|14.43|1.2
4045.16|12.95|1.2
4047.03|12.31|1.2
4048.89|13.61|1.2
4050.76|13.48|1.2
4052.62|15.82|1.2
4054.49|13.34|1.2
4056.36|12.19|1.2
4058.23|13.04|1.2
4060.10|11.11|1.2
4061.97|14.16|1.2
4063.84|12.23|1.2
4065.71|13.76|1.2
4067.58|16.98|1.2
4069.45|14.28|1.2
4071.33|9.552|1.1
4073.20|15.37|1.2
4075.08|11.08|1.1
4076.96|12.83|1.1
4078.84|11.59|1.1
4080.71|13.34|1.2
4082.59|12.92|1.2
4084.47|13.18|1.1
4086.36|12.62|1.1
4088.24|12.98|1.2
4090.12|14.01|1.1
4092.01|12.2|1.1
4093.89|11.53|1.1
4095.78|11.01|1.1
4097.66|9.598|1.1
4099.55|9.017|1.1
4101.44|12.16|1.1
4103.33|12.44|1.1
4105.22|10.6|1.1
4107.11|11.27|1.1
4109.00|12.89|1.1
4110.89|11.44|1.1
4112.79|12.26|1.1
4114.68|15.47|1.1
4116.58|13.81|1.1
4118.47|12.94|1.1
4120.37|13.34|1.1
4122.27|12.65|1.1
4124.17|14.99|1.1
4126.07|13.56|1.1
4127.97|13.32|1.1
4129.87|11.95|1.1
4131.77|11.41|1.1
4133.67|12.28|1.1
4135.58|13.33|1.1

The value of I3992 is 1.4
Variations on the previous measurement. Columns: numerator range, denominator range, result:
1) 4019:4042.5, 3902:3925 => 1.32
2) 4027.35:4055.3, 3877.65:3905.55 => 1.53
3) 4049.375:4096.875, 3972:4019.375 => 1.08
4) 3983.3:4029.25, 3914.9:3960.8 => 1.28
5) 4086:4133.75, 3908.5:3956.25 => 1.24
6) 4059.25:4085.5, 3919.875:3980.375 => 1.39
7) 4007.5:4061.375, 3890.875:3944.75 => 1.39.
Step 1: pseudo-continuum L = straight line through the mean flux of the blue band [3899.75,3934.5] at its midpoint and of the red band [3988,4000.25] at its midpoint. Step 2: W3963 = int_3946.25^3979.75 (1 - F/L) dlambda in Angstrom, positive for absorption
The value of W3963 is 5.88 Angstrom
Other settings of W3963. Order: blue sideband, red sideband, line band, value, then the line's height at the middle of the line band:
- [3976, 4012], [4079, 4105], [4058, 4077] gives -1.5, 12.2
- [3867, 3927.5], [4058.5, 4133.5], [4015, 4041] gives -4.3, 11.9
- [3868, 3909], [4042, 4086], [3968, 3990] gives 2.9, 11.7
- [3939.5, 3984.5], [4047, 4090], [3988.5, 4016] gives -4.7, 11.3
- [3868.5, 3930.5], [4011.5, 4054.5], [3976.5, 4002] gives 1.0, 12.7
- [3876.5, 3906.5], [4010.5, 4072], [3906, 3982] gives 5.4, 11.1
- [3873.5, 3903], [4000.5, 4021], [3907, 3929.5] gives -1.2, 10.6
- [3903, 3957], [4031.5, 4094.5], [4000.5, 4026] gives -3.3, 12.3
